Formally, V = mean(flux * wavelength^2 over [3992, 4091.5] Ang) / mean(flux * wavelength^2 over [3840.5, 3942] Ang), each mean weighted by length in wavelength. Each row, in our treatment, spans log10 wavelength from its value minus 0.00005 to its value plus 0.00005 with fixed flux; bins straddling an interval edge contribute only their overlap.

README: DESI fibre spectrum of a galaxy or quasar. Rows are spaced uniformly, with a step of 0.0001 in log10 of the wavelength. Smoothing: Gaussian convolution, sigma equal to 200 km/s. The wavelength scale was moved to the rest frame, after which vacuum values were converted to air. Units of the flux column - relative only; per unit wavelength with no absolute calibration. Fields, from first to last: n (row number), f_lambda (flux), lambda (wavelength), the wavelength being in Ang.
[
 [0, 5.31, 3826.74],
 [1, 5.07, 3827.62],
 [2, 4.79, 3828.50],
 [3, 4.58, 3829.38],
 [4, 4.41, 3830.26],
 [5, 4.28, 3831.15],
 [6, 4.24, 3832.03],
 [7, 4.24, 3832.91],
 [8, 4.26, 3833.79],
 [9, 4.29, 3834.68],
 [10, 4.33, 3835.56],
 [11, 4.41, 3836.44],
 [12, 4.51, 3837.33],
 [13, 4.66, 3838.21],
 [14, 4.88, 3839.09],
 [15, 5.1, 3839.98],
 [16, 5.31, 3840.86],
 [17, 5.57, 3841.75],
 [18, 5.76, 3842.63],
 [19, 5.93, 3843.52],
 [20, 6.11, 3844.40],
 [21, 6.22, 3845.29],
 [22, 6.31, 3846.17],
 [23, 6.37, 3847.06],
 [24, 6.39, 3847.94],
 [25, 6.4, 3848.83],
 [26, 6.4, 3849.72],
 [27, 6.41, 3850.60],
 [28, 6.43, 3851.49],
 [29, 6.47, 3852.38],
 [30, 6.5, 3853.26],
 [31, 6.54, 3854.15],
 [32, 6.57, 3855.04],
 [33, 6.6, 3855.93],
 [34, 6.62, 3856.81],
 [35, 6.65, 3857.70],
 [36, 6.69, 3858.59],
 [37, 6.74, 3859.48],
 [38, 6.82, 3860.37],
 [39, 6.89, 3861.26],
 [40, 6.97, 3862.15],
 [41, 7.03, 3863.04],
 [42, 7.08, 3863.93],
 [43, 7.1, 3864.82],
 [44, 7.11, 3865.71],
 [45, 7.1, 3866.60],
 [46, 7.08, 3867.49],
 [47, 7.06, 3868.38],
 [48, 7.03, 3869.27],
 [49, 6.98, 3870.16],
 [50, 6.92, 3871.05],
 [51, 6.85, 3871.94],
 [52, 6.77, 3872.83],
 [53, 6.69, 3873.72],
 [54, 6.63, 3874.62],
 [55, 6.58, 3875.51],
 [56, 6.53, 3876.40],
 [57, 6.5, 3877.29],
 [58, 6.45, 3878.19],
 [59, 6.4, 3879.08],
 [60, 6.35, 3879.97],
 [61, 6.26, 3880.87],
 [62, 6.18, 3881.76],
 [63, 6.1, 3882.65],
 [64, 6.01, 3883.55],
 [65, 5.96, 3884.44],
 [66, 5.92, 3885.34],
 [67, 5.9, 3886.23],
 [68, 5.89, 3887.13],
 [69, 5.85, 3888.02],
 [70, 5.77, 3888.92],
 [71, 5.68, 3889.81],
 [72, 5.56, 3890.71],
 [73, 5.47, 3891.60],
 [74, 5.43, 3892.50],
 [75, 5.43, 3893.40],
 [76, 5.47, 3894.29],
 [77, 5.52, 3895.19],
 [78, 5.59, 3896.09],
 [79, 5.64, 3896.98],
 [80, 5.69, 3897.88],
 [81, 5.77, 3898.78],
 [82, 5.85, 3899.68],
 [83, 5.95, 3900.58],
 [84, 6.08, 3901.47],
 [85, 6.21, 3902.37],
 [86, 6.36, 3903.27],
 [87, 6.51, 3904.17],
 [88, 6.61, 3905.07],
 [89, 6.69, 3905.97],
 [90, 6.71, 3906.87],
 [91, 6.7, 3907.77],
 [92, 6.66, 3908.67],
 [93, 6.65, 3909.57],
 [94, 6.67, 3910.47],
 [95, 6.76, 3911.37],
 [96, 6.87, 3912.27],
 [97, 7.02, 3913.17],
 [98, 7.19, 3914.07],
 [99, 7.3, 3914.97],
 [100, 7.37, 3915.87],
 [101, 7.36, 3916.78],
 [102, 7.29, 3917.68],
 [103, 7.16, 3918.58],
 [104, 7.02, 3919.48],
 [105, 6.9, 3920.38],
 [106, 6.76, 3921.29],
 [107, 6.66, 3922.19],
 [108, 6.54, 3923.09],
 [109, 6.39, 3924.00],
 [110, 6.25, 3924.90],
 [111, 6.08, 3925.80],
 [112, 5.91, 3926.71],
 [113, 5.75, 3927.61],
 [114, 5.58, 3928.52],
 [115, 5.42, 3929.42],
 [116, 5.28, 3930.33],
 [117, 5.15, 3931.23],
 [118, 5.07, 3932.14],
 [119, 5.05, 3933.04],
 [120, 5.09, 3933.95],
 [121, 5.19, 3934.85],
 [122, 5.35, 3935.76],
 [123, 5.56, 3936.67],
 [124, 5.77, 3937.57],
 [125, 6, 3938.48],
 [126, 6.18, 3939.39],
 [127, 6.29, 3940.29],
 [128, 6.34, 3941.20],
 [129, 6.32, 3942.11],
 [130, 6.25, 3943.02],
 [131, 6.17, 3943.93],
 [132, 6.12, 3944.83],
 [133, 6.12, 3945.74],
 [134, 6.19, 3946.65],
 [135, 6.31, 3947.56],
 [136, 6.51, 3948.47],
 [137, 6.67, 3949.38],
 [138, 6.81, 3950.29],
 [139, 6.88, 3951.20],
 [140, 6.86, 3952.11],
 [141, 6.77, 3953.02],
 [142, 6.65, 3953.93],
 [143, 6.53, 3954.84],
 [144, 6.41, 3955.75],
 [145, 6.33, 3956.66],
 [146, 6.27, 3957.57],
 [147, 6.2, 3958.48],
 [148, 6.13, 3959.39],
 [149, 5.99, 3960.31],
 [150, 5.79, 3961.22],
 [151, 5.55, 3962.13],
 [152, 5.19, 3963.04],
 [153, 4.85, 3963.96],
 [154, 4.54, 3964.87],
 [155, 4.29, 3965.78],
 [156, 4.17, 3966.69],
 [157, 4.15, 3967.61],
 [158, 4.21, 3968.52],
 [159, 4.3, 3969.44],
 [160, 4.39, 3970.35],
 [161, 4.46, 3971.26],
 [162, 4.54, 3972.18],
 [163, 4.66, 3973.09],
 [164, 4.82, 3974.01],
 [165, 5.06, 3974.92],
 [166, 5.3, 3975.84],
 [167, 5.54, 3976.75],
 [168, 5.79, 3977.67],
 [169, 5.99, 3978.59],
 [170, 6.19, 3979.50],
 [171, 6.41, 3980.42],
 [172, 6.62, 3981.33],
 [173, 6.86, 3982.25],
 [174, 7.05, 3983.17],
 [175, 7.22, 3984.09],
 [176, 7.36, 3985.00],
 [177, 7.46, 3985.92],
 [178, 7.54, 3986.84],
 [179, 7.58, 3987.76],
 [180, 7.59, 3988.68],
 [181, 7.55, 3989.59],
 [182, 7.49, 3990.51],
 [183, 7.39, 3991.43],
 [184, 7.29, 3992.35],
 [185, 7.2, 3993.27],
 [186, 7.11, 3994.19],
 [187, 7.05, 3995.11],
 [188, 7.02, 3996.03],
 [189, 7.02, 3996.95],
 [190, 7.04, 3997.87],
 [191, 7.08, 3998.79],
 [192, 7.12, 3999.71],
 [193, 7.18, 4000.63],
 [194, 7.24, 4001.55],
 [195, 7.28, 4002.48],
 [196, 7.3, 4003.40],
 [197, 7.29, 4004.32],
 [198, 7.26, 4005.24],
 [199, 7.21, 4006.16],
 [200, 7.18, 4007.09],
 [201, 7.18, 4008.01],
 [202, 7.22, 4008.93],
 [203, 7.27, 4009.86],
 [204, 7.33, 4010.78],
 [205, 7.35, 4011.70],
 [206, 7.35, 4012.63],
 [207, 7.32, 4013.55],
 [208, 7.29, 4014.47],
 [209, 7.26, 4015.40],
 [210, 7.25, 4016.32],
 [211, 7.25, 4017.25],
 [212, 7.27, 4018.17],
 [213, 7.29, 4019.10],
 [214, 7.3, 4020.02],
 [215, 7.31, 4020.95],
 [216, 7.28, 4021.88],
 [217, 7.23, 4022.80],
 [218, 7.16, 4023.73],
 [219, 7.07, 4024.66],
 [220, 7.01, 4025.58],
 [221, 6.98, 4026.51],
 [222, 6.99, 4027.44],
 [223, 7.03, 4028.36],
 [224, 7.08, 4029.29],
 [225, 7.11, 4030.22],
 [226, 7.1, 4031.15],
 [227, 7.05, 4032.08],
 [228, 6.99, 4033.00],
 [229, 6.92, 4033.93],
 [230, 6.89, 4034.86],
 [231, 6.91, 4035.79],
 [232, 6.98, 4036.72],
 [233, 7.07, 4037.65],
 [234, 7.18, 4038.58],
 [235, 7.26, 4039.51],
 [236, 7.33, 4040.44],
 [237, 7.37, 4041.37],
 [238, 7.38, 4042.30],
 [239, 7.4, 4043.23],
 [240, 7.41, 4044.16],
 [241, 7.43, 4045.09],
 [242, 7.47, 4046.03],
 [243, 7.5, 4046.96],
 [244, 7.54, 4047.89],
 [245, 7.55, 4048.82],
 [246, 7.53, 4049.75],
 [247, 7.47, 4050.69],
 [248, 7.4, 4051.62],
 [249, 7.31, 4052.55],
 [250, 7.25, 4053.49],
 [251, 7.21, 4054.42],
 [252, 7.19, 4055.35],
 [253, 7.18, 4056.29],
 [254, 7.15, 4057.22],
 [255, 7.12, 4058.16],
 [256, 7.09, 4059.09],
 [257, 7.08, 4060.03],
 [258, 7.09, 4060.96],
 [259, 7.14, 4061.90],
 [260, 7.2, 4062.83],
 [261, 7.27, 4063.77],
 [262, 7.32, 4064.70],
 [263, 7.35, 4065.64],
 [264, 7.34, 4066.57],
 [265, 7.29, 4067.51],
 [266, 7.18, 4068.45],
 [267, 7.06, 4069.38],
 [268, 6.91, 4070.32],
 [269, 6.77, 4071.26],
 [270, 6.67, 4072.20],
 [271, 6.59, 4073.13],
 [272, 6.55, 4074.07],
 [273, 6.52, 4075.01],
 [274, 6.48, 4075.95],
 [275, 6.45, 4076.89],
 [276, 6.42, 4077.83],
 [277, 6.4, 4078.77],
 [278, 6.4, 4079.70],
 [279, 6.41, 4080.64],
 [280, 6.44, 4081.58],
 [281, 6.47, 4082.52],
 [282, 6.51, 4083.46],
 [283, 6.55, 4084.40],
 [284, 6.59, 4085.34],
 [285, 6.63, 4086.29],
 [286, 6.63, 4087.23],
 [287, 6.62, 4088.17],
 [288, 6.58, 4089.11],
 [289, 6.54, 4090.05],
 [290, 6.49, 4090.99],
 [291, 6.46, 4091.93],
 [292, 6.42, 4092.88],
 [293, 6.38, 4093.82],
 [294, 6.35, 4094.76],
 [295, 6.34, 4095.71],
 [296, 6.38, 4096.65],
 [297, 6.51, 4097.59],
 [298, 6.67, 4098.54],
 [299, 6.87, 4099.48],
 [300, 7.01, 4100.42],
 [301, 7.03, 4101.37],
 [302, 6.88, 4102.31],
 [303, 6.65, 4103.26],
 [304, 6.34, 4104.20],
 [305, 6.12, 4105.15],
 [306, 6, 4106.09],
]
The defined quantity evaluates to 1.2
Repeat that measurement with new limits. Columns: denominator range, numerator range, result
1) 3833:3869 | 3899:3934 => 1.08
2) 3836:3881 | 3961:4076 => 1.16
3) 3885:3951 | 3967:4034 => 1.14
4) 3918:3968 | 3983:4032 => 1.25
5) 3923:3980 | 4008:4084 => 1.31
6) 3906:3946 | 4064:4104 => 1.15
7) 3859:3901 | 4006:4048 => 1.23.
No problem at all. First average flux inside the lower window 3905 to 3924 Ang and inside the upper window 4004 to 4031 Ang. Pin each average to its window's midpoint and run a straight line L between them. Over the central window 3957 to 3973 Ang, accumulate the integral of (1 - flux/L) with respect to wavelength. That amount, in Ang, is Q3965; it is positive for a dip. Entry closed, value 4.6 Ang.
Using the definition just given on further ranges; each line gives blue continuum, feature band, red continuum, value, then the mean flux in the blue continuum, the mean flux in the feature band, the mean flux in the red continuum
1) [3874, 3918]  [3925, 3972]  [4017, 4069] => 6.36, 6.27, 5.71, 7.22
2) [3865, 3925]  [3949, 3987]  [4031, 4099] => 4.76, 6.43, 5.81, 6.93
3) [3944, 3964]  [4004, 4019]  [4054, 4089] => -1.66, 6.26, 7.27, 6.84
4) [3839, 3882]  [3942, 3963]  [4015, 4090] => 1.38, 6.51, 6.32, 7.04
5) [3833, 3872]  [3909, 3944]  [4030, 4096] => 1.09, 6.19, 6.26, 6.95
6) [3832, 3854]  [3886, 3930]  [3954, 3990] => -4.63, 5.54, 6.28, 5.83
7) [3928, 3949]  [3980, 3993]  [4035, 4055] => -1.52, 5.8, 7.25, 7.32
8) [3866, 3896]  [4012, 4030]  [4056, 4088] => -1.41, 6.25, 7.19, 6.83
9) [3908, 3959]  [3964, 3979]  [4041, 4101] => 3.99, 6.33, 4.76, 6.91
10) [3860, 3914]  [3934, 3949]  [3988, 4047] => 1.58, 6.38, 6.02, 7.21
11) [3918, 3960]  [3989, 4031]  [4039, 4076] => -2.70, 6.16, 7.21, 7.19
